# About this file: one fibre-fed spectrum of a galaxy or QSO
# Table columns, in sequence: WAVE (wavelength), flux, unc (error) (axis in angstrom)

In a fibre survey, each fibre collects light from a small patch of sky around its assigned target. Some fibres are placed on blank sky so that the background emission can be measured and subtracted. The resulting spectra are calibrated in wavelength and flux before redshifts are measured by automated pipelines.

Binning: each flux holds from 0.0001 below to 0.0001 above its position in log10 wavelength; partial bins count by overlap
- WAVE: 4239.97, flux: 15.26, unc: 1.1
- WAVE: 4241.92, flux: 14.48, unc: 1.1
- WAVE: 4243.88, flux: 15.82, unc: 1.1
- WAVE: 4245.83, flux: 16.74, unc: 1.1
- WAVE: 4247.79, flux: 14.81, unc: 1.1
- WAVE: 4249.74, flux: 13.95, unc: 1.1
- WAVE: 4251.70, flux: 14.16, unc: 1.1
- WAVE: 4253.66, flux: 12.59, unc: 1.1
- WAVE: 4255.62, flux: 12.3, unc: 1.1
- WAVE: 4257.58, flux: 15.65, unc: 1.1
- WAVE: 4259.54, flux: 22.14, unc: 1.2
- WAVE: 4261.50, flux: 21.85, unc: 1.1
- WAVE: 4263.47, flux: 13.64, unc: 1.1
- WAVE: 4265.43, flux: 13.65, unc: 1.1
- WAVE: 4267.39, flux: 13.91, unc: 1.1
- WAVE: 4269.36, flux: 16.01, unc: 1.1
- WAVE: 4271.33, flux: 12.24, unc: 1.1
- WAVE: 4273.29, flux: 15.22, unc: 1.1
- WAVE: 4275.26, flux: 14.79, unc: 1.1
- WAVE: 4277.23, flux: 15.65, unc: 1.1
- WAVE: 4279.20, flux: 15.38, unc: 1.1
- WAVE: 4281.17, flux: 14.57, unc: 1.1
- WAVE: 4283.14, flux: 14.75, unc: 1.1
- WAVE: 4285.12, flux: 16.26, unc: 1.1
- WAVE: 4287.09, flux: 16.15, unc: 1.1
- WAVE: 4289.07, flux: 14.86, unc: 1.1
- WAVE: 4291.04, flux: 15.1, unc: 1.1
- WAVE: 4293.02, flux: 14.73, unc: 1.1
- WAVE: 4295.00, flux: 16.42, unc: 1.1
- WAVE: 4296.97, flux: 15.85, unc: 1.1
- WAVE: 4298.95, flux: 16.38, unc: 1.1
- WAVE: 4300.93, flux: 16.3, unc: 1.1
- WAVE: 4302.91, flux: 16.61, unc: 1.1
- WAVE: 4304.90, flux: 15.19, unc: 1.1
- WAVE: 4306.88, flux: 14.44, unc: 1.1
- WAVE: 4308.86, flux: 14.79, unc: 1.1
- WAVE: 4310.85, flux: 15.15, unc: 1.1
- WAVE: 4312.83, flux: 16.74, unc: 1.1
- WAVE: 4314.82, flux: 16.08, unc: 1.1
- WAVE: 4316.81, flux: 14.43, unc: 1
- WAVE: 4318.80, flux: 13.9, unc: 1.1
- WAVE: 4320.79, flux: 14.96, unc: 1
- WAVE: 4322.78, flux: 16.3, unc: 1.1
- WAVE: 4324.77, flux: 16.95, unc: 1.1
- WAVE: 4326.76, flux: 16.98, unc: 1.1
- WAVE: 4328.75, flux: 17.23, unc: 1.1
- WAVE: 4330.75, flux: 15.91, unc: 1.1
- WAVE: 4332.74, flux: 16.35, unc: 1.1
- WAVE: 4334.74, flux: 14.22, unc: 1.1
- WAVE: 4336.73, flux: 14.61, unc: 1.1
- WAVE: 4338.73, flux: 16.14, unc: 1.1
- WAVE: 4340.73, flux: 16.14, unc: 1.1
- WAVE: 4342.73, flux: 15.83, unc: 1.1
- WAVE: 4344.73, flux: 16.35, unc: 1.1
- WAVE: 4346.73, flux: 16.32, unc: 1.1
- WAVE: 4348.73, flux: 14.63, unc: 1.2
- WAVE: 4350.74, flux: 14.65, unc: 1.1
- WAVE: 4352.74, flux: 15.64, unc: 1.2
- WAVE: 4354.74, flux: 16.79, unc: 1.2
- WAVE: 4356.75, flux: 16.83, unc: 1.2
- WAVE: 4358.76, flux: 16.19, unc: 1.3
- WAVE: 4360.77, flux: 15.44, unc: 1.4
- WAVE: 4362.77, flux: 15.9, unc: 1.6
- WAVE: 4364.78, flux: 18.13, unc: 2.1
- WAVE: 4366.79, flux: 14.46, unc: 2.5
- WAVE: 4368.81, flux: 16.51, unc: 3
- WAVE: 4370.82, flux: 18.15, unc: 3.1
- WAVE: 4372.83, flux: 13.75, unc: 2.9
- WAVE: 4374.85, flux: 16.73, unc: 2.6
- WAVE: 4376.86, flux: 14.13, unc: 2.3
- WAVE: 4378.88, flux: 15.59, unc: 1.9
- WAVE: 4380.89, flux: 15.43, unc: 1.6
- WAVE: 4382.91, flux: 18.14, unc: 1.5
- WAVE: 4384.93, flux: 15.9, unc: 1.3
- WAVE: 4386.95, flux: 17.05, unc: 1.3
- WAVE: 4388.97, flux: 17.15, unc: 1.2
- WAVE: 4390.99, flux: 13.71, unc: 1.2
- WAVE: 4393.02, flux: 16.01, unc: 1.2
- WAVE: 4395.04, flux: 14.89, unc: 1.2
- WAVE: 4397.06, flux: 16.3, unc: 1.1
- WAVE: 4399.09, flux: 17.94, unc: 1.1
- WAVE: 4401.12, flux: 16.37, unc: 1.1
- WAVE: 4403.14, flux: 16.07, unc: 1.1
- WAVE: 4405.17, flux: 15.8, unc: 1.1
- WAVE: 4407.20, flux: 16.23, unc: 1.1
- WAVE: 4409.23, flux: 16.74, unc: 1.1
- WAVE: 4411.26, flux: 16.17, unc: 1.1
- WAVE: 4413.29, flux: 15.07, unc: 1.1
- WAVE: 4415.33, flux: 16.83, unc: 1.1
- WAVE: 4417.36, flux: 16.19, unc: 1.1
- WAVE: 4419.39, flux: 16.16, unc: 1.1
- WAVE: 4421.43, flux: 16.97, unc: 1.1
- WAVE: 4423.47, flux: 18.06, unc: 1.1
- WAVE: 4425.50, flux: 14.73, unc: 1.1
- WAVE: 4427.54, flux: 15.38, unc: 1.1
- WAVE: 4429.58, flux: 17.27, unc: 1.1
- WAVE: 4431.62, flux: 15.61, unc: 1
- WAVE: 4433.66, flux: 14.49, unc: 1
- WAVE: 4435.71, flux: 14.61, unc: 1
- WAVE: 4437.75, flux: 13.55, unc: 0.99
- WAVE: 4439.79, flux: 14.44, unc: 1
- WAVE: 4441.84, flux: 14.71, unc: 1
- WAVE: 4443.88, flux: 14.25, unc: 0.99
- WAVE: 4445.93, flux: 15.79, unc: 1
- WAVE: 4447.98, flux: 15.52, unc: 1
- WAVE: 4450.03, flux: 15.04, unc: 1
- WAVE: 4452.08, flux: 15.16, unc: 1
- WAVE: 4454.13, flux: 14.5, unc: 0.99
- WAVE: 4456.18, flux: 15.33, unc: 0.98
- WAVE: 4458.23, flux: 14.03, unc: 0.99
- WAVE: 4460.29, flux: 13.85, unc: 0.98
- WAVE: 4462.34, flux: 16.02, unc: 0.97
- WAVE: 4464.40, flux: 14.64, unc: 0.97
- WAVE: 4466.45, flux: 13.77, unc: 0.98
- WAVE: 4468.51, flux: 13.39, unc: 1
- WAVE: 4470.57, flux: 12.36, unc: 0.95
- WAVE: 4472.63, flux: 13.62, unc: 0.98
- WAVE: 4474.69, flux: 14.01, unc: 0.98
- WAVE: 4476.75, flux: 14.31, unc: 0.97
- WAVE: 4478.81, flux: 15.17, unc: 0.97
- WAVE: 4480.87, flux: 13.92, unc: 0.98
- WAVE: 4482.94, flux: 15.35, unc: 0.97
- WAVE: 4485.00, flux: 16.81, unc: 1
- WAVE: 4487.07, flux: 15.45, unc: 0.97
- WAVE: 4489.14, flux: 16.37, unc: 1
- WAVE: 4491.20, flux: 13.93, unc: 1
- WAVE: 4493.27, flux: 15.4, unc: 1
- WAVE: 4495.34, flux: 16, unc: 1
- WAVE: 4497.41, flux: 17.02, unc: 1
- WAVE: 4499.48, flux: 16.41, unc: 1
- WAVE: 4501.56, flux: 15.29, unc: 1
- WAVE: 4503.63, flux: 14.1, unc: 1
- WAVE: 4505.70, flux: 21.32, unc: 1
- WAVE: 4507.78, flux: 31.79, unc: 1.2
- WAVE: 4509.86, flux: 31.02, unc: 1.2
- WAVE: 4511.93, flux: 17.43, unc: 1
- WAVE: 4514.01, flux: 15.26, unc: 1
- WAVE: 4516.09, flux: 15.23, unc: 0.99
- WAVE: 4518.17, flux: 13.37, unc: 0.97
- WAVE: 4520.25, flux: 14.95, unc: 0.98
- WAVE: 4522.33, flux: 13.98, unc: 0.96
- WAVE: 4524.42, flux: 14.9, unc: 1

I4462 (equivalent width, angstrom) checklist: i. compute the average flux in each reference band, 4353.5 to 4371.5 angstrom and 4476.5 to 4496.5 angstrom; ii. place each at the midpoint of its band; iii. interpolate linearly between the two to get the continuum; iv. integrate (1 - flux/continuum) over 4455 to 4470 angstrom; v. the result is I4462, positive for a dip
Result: 1.1 angstrom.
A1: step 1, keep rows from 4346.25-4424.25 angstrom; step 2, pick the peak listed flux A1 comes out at 18.15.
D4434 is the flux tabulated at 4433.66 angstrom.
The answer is 14.49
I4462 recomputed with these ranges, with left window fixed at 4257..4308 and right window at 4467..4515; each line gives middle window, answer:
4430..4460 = 3.09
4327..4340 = 0.10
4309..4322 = 0.53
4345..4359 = 0.14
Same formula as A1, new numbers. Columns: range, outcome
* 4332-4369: 18.13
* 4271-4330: 17.23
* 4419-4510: 31.79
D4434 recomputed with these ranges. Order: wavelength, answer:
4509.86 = 31.02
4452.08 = 15.16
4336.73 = 14.61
